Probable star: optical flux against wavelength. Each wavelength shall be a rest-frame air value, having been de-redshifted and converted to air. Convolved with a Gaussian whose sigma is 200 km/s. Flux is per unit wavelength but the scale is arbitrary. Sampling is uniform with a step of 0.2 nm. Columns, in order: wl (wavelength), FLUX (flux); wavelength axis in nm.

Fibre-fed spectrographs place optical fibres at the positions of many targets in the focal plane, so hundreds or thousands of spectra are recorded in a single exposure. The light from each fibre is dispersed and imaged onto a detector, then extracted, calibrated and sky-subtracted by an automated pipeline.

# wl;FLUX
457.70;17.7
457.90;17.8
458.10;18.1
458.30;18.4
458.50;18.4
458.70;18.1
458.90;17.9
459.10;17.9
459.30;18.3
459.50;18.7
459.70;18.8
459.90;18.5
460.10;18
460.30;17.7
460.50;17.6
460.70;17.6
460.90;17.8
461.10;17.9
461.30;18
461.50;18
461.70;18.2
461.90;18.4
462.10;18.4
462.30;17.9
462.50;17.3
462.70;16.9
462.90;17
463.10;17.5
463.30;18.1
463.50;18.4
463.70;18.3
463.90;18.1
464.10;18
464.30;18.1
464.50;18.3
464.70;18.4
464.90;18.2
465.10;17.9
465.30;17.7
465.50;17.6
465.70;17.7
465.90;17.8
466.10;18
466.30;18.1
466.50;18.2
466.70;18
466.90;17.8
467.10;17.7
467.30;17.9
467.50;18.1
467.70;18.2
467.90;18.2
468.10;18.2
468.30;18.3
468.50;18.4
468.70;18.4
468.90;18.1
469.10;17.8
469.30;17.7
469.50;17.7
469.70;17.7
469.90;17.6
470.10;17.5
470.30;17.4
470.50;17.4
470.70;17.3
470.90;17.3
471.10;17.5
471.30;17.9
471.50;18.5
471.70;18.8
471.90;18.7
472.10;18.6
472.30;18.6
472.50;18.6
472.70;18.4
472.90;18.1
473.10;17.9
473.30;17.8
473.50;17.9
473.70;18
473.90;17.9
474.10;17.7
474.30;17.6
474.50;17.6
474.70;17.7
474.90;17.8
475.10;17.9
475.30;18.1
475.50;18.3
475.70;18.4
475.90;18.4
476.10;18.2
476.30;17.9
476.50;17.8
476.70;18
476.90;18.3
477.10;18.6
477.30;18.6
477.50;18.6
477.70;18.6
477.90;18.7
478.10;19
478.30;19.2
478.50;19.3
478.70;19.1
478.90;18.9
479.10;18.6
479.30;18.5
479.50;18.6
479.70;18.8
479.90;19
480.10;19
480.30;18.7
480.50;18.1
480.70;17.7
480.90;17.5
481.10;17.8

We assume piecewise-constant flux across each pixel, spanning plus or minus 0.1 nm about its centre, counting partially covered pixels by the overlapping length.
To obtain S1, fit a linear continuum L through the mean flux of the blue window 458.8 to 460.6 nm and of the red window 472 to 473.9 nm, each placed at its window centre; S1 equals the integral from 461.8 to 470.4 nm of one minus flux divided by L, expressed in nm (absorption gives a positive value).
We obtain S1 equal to 0.12 nm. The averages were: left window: 18.2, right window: 18.2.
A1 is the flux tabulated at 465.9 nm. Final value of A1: 17.8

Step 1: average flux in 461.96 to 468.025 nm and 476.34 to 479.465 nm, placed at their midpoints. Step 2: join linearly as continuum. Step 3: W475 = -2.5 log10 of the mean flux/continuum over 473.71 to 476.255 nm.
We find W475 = 0.03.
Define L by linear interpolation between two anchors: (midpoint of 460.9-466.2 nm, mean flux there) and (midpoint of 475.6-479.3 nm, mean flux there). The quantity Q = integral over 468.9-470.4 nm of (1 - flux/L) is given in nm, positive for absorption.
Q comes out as 0.04 nm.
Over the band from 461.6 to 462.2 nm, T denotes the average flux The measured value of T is 18.3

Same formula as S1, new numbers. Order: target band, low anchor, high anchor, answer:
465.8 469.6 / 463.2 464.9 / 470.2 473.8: 0.021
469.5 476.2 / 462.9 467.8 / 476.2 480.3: 0.148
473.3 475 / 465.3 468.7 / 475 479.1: 0.054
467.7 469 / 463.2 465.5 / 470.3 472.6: -0.012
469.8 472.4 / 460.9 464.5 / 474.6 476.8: 0.010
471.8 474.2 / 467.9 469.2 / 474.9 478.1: 0.010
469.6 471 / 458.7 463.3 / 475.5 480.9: 0.061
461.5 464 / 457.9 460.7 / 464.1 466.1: 0.023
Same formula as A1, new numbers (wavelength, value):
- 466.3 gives 18.1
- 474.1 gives 17.7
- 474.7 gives 17.7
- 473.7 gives 18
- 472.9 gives 18.1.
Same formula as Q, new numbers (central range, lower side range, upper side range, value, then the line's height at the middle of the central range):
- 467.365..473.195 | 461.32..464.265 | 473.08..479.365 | 0.03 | 18.1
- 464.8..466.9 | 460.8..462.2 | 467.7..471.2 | 0.00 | 17.9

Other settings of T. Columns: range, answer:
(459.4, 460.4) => 18.3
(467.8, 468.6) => 18.3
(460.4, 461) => 17.7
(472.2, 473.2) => 18.3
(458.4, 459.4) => 18.1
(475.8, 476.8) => 18.1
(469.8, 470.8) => 17.4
